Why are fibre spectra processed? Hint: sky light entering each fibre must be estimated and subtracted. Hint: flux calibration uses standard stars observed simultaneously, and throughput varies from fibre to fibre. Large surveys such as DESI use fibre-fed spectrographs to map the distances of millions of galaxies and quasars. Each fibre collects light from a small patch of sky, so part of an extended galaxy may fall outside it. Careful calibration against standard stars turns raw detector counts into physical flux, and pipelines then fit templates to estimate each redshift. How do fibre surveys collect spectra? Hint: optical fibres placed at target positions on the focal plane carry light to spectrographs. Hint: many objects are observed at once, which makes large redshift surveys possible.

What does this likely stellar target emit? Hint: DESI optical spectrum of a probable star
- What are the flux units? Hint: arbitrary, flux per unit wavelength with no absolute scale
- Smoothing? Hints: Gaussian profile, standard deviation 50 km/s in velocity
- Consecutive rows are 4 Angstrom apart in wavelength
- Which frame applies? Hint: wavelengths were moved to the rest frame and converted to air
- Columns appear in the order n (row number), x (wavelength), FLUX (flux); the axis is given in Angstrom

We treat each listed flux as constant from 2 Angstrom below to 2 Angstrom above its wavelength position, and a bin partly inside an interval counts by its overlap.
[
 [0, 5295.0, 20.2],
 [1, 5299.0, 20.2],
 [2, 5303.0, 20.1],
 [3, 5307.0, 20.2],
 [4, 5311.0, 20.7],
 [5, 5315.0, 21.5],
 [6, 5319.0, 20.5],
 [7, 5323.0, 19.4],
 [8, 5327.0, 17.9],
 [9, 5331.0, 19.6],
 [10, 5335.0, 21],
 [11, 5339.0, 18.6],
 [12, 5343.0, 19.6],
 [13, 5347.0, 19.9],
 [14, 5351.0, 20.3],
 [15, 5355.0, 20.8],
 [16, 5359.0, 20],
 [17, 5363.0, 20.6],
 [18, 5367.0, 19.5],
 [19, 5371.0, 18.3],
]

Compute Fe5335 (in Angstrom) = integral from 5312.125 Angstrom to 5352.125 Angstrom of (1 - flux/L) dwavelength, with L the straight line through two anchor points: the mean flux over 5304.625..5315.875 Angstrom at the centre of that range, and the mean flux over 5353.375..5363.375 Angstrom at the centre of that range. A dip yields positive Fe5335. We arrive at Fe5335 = 1.4 Angstrom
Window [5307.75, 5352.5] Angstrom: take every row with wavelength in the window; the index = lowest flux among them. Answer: 17.9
